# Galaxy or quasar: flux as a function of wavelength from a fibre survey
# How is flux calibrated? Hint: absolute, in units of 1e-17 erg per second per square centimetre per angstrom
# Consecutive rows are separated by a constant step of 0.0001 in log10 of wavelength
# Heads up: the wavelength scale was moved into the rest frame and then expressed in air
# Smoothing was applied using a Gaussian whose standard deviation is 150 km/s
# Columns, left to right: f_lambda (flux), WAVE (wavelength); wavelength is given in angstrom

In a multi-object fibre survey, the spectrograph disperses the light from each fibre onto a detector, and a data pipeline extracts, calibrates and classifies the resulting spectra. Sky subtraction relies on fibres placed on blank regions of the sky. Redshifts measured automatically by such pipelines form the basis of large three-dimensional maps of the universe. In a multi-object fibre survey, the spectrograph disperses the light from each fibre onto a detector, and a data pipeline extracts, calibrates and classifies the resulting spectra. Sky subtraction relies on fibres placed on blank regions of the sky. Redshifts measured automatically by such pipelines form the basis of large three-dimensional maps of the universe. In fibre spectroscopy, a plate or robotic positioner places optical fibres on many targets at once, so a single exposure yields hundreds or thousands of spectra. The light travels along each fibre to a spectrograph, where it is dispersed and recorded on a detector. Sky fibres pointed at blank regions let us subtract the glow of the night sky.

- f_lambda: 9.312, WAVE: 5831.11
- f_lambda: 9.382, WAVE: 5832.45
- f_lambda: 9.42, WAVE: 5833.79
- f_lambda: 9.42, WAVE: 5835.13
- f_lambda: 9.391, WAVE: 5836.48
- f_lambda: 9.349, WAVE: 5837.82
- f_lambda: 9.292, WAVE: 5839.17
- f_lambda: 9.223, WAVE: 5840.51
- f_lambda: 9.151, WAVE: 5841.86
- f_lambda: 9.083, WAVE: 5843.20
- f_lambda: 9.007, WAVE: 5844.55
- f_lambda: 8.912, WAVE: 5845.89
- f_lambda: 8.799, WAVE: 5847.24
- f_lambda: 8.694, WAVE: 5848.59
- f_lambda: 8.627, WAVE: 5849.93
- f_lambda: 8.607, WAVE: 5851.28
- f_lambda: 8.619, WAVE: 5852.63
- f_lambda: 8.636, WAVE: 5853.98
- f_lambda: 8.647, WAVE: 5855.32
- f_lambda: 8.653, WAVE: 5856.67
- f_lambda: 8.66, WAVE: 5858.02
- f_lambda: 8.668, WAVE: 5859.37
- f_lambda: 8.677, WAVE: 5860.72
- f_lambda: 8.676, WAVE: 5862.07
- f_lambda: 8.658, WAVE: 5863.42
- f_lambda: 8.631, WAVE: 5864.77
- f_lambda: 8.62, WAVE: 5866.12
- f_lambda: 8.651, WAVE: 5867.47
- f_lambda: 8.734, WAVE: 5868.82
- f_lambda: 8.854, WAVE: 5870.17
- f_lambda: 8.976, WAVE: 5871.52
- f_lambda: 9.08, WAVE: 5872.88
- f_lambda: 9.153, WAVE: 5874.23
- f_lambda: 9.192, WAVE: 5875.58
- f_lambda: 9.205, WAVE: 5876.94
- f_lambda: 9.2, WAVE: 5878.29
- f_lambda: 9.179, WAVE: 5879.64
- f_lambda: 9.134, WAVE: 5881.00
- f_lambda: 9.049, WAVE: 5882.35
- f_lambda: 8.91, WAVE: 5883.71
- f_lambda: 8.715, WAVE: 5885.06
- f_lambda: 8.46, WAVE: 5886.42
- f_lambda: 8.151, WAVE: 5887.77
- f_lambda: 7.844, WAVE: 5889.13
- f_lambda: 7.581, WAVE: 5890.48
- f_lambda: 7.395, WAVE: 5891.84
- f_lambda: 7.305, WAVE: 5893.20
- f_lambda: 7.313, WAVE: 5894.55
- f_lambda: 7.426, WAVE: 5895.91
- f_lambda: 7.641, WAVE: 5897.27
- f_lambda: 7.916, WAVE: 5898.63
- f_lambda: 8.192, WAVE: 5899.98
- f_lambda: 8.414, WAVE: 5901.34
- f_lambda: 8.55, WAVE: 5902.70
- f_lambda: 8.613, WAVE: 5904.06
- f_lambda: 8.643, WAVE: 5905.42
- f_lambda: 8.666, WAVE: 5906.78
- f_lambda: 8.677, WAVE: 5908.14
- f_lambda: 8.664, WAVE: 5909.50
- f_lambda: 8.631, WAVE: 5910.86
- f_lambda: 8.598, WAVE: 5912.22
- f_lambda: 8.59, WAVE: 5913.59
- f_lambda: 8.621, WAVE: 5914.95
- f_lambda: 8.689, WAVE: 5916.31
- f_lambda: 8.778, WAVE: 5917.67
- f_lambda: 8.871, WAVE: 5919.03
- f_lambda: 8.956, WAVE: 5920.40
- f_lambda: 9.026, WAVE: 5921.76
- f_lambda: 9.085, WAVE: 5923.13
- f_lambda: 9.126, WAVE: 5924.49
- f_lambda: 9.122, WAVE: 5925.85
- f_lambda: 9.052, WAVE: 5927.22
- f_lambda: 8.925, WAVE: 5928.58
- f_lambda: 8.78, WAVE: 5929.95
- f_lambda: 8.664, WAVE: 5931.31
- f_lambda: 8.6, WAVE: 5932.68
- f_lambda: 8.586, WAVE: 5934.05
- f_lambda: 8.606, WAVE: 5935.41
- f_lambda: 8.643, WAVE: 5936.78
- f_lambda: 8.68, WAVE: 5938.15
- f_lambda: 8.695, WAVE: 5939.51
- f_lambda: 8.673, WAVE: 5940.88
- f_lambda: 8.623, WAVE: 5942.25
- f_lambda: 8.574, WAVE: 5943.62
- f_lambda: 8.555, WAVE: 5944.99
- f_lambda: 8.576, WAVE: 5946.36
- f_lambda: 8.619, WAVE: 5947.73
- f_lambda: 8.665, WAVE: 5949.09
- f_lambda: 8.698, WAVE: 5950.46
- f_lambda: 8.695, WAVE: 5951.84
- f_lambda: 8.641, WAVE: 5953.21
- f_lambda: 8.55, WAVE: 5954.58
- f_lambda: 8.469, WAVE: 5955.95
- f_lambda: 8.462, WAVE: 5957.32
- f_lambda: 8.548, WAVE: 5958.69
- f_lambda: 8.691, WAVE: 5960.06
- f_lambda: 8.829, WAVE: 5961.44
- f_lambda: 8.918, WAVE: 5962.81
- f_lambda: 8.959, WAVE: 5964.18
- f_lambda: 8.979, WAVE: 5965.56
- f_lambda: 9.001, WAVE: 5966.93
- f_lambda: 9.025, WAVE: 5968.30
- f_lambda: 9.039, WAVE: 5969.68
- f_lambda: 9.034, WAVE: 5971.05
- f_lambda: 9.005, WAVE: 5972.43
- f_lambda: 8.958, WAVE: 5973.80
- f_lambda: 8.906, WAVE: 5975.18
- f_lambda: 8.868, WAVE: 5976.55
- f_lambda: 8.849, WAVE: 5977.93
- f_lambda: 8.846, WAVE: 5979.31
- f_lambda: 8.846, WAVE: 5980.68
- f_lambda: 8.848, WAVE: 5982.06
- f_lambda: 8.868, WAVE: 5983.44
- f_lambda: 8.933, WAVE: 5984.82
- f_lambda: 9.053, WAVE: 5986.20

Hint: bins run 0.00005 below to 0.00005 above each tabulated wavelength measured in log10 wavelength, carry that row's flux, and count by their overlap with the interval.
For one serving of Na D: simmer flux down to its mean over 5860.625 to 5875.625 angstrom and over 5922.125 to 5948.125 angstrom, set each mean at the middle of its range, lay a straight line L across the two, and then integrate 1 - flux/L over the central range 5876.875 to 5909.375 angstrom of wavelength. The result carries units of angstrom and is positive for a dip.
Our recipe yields 1.7 angstrom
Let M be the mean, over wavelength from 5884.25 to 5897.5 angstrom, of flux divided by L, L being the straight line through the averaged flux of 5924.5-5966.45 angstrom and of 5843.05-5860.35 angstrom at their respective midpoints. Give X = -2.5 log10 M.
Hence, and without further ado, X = 0.12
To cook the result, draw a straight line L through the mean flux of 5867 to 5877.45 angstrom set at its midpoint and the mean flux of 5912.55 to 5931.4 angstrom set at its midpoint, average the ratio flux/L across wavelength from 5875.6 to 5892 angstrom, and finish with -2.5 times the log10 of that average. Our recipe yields 0.040 mag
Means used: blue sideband 8.98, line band 8.63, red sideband 8.88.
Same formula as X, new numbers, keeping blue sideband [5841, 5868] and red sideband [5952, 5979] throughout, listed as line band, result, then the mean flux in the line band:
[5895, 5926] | 0.03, 8.57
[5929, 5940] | 0.02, 8.66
